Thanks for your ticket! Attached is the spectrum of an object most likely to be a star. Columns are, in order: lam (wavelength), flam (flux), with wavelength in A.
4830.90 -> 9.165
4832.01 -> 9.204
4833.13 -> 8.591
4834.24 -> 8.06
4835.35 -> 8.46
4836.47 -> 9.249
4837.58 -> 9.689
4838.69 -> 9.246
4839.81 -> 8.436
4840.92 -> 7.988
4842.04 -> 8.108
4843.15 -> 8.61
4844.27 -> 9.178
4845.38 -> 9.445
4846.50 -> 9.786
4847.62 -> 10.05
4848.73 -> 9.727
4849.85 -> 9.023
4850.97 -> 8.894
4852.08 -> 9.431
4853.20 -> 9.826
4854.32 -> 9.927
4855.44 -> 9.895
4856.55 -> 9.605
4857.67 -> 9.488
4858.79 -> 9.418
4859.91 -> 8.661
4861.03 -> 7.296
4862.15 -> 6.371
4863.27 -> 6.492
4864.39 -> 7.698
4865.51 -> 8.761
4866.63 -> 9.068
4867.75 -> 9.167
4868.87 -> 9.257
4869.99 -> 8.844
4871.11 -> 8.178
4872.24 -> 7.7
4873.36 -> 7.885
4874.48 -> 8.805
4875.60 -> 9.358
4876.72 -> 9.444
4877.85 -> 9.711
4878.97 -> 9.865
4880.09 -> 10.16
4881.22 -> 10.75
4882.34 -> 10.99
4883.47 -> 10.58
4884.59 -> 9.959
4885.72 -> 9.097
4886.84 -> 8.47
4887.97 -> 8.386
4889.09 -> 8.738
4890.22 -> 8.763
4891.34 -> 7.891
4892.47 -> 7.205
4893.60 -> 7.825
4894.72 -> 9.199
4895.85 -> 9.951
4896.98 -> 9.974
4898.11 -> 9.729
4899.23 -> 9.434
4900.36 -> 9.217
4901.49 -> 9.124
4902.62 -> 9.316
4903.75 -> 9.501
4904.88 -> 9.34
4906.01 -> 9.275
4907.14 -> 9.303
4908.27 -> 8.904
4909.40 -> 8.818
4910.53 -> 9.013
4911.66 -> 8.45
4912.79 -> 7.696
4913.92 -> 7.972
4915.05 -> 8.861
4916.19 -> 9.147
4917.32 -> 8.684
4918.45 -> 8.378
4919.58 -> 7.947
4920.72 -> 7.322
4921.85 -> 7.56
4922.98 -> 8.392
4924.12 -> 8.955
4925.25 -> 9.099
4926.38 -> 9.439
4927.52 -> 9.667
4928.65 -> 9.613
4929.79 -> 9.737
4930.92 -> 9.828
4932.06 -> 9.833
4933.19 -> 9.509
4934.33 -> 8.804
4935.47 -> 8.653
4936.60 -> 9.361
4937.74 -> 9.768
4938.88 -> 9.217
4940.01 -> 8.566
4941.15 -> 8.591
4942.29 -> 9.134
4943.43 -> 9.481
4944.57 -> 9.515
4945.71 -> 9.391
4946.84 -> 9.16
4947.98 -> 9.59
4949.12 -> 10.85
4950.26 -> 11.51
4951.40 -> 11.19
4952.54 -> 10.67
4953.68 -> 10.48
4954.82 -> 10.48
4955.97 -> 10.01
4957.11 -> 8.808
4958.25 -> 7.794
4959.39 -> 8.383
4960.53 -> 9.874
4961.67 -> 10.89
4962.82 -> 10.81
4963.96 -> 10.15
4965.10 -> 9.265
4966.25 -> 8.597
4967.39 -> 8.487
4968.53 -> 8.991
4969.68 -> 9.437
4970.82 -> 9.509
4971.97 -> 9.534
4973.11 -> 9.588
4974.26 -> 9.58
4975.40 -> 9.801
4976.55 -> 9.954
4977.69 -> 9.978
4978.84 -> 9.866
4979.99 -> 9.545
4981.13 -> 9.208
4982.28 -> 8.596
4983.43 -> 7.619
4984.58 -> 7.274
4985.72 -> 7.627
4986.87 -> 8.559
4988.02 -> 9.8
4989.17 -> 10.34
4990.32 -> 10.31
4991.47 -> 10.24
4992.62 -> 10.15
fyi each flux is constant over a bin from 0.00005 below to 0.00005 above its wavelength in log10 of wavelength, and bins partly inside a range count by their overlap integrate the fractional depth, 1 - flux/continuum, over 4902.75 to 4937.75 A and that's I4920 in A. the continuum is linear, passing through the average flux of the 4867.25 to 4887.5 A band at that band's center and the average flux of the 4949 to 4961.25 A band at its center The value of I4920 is 2.8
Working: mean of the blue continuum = 9.34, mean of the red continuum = 9.98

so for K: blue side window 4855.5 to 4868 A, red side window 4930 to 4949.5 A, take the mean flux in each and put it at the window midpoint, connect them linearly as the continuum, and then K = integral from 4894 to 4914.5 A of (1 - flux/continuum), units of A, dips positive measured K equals -0.43 A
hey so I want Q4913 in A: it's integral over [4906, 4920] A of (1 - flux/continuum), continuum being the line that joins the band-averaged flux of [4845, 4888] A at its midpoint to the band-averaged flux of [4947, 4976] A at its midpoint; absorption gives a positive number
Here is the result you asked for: 1.2 A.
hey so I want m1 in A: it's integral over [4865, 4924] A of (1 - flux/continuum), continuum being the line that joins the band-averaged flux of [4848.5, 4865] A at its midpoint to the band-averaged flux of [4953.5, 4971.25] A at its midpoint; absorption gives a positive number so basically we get 0.42 A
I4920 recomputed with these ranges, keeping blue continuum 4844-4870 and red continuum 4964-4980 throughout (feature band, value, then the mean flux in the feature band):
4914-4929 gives 0.95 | 8.66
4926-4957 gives -1.21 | 9.69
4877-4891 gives -0.78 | 9.59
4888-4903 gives 0.34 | 8.93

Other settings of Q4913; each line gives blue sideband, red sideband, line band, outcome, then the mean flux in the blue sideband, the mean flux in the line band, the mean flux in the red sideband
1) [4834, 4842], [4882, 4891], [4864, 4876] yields 0.6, 8.72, 8.62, 9.3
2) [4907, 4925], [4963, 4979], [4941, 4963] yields -1.7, 8.45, 9.83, 9.51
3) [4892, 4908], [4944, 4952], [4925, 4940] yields 0.7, 9.18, 9.4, 10.2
